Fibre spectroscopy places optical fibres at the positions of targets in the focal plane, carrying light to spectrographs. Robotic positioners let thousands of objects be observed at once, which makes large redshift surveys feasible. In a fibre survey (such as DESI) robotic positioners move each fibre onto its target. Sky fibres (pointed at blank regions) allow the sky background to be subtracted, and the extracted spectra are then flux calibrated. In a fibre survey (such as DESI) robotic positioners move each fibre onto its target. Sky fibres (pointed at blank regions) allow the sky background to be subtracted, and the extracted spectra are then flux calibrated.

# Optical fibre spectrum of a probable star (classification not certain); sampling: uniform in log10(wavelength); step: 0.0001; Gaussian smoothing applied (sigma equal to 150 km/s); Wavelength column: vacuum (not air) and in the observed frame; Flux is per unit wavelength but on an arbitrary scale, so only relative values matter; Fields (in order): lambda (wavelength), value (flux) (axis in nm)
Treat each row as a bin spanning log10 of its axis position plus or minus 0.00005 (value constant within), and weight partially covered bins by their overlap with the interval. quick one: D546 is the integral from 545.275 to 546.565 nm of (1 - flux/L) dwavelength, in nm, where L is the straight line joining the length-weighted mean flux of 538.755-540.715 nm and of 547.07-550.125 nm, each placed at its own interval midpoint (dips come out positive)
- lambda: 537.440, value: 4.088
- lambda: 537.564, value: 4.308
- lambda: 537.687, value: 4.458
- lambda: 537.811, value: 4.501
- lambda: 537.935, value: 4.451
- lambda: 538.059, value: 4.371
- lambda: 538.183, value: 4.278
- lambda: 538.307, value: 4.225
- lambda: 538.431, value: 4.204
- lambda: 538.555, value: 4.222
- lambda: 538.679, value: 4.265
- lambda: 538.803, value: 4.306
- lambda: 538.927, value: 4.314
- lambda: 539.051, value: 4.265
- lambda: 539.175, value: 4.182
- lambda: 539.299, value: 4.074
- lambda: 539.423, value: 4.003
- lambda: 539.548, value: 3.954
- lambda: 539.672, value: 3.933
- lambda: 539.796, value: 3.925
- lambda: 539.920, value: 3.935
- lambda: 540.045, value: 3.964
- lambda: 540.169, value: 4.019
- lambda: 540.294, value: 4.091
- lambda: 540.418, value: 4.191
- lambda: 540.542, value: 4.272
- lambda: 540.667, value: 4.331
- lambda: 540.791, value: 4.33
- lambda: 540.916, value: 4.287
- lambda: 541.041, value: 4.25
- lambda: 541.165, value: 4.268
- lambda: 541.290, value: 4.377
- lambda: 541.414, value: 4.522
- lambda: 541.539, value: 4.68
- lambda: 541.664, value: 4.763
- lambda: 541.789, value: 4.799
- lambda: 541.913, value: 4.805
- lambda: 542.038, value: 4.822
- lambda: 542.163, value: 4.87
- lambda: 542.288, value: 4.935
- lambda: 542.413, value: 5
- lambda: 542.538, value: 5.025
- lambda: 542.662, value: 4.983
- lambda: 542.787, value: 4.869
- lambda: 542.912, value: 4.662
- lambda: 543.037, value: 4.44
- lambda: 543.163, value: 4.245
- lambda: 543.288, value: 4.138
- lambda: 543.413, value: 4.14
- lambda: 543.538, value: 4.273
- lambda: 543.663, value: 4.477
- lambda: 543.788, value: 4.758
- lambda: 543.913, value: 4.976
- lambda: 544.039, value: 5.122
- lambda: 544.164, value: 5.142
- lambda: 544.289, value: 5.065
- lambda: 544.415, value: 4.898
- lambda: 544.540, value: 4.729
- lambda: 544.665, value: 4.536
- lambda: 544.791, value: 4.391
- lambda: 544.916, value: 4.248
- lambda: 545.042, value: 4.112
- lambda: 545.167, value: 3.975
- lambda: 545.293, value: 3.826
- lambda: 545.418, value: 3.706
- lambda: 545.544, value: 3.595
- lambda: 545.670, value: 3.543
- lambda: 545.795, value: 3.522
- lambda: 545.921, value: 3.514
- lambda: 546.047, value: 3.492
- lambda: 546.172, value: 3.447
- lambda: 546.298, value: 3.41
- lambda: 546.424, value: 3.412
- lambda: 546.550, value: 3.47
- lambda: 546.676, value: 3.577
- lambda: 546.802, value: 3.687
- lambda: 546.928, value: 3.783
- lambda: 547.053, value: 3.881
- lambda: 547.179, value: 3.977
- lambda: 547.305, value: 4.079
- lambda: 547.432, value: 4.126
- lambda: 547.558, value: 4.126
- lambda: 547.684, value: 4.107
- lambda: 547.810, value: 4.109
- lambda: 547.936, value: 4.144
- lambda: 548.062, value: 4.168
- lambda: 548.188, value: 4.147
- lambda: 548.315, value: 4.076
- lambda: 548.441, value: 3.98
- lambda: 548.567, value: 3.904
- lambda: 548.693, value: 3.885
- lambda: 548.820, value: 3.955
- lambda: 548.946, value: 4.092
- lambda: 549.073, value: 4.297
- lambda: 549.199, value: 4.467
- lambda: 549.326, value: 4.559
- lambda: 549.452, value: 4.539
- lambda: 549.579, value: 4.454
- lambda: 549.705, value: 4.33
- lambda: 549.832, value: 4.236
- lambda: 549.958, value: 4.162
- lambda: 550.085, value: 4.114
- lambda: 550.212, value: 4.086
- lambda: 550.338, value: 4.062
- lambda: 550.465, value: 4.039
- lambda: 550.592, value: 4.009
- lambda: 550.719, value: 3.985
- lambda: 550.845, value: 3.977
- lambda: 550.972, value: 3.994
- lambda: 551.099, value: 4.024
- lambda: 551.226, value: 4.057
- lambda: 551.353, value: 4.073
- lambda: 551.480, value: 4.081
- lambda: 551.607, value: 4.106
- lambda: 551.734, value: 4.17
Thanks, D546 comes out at 0.19 nm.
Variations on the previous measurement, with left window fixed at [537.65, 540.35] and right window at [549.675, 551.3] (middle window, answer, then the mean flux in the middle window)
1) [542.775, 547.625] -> -0.01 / 4.13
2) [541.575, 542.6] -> -0.18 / 4.87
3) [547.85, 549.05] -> 0.01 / 4.05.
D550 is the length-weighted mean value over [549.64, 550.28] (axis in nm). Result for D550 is 4.19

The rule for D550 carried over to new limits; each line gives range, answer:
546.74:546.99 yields 3.73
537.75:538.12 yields 4.44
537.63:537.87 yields 4.48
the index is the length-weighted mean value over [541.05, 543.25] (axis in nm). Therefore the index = 4.69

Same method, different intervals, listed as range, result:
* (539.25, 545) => 4.49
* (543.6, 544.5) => 4.92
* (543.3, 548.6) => 4.09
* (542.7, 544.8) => 4.65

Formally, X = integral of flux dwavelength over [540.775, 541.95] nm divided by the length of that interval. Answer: 4.51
